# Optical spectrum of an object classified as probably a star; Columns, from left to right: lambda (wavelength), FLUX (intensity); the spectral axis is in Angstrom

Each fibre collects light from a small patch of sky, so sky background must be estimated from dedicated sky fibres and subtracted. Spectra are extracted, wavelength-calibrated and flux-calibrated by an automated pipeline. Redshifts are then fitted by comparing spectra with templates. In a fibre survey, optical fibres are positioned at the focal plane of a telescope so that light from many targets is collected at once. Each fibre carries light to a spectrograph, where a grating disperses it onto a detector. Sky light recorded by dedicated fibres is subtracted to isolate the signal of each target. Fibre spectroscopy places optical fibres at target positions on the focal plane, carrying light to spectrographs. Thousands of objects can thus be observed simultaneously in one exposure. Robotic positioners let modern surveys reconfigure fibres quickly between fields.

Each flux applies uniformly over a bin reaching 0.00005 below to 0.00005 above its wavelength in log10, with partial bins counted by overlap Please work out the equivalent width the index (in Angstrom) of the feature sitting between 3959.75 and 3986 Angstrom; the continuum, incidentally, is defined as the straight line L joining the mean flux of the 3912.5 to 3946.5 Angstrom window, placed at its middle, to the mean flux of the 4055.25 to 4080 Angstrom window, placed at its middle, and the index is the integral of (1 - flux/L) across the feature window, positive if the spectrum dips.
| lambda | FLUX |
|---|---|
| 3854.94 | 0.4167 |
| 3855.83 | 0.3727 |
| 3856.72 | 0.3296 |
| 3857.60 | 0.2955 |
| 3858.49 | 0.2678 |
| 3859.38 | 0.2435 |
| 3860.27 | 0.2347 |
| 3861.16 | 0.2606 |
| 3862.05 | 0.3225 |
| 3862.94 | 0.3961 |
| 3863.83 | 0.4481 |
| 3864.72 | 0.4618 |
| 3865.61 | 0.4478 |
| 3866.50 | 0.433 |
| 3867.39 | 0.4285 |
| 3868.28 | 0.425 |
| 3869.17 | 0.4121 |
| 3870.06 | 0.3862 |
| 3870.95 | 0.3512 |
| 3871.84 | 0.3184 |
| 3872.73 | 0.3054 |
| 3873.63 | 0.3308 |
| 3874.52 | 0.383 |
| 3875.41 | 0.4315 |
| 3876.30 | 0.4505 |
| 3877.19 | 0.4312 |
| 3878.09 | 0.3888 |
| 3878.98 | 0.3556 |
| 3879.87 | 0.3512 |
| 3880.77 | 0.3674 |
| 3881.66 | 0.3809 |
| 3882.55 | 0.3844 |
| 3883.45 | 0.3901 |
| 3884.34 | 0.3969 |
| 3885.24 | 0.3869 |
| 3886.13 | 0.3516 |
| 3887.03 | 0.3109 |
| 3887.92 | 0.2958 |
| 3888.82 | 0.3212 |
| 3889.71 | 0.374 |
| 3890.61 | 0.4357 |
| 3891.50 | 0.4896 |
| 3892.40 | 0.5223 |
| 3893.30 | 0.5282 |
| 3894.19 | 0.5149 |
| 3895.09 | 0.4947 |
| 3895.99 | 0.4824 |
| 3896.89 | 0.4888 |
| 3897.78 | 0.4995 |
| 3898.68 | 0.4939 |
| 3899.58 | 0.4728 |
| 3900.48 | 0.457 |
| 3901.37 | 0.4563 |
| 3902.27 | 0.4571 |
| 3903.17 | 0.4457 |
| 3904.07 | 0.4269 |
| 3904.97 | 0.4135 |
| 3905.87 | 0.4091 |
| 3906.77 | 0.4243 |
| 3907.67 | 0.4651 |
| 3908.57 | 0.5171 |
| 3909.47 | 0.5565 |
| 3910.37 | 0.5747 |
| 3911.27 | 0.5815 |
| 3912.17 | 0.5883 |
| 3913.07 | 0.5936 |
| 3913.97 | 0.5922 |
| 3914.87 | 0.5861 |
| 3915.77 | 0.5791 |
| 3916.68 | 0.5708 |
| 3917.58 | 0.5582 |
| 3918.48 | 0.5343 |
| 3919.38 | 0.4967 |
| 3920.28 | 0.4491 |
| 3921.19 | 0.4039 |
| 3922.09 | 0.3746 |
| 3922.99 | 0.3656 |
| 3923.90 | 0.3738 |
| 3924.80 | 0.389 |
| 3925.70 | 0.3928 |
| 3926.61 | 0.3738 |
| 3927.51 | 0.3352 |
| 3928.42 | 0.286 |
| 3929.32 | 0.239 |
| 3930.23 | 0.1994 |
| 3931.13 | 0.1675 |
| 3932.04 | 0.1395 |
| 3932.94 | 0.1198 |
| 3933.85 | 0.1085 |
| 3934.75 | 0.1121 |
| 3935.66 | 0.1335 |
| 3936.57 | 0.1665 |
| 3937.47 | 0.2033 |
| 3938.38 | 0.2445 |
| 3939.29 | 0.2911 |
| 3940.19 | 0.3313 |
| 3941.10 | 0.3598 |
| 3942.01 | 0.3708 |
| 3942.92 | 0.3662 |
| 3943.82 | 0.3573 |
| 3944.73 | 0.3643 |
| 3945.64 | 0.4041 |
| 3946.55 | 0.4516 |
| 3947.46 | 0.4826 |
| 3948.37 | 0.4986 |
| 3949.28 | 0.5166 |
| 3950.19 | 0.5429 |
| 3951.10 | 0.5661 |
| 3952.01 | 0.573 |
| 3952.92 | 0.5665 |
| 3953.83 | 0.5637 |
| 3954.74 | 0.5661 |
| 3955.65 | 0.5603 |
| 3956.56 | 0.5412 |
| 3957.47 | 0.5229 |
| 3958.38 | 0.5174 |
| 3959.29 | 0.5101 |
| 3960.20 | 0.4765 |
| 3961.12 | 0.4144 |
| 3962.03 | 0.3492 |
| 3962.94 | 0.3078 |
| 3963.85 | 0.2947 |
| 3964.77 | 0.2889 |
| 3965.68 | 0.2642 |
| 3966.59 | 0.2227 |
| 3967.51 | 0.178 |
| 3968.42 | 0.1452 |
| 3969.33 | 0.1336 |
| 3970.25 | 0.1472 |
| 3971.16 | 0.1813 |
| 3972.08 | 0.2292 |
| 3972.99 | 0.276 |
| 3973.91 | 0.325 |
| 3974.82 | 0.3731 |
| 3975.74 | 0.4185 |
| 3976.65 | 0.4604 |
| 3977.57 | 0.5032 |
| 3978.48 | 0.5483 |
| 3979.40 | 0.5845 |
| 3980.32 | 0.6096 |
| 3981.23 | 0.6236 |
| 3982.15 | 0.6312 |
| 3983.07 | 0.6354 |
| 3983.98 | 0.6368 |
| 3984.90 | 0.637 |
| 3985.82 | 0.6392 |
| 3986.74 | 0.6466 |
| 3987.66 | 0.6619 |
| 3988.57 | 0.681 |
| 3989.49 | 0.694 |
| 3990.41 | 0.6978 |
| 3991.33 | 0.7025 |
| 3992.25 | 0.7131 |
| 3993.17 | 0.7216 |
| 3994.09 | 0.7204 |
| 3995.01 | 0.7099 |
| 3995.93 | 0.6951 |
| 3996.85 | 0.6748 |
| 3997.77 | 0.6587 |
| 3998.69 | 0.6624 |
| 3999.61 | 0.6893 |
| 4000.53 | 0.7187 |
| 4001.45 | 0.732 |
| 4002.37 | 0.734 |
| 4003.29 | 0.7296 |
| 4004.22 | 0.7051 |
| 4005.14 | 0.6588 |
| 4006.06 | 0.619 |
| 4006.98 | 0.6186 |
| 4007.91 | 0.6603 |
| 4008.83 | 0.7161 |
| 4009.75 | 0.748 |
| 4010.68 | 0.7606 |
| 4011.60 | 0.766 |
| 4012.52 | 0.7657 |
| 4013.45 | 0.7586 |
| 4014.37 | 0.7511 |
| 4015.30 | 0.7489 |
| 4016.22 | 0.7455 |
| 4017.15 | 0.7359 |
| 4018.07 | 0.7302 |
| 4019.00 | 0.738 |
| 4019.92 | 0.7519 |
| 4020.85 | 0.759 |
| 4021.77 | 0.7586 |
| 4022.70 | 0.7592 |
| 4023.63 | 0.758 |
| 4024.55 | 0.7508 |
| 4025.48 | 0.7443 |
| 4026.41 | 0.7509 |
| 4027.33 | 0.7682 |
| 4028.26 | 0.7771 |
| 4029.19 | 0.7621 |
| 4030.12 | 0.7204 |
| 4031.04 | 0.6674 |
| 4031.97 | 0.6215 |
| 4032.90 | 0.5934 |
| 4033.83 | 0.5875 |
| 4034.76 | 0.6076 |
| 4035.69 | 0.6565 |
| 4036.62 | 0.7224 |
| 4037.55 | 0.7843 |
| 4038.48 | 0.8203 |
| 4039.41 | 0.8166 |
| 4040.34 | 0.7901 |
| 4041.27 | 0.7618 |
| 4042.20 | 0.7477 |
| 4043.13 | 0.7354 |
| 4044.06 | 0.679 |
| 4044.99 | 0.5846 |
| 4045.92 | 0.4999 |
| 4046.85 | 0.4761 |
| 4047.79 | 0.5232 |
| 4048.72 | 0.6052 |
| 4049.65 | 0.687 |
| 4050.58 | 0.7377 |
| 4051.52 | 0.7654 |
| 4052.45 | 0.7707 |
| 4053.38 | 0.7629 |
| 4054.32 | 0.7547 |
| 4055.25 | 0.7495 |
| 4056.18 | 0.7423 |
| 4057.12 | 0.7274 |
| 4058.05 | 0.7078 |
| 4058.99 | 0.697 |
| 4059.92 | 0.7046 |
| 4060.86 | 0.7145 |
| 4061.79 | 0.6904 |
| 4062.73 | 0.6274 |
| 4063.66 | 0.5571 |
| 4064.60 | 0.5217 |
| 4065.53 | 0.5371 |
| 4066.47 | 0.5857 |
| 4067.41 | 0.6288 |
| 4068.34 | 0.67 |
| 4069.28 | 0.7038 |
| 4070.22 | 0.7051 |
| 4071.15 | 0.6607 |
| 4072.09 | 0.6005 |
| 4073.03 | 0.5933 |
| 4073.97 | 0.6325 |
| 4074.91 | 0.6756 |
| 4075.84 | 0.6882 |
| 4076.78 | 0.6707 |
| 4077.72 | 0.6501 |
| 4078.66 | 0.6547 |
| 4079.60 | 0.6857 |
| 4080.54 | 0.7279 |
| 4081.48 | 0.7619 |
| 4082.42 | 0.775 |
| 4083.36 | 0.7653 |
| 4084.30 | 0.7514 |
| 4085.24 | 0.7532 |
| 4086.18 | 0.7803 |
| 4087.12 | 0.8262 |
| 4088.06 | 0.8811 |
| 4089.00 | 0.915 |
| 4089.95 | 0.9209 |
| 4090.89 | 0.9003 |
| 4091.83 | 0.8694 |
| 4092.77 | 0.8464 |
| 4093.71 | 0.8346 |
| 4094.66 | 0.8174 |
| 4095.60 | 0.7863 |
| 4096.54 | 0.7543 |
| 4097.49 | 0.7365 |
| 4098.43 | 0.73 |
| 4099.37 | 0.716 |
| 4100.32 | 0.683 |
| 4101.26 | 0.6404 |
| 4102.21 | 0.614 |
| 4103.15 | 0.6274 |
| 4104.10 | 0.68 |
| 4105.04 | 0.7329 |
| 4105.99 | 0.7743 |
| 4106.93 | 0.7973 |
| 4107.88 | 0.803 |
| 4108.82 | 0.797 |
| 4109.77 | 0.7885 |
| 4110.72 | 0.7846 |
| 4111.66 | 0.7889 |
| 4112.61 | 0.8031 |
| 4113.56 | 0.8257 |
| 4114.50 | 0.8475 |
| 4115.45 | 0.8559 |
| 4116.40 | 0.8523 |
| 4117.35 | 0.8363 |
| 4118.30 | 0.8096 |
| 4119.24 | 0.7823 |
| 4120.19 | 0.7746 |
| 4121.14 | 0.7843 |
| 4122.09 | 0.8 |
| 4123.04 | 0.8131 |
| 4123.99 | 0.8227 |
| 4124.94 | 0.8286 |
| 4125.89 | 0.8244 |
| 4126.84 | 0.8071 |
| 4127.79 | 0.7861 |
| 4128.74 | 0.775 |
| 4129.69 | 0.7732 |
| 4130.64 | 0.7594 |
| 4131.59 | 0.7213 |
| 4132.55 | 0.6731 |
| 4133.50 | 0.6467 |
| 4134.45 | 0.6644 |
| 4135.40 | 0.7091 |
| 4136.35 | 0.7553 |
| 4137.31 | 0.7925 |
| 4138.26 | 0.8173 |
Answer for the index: 3.3 Angstrom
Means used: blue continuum 0.351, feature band 0.395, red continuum 0.657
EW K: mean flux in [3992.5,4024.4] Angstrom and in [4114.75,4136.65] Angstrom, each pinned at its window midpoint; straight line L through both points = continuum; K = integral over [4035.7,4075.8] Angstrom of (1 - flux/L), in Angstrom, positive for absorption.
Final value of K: 3.5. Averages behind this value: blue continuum 0.72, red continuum 0.777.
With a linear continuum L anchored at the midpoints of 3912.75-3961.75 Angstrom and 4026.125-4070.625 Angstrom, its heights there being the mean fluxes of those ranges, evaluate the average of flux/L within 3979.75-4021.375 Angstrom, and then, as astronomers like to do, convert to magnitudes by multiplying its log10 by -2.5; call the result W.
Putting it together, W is -0.23 mag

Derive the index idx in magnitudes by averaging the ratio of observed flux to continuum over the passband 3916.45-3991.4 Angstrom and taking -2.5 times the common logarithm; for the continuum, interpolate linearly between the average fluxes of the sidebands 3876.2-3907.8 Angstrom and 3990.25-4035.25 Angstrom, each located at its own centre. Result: 0.37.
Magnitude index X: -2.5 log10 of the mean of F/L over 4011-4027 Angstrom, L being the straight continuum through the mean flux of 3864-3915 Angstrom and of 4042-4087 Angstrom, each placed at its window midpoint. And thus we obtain -0.22 mag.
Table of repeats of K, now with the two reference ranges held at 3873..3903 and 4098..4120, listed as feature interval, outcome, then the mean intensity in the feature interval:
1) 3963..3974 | 6.5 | 0.223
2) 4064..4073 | 1.0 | 0.621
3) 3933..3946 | 6.1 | 0.267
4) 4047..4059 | -0.5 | 0.704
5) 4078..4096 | -1.7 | 0.801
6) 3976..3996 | -2.3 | 0.64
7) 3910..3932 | 1.5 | 0.436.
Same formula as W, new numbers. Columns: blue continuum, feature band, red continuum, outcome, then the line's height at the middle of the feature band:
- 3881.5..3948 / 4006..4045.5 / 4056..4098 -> -0.17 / 0.62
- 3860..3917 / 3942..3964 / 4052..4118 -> 0.13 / 0.534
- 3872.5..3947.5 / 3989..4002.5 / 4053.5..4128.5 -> -0.24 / 0.562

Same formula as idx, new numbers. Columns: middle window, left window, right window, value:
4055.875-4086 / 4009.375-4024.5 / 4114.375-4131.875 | 0.15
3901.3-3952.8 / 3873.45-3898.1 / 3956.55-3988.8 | 0.05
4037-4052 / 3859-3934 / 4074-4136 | -0.04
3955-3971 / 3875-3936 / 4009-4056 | 0.50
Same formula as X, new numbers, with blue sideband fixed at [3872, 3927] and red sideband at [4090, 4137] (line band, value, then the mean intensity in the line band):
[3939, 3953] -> 0.18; 0.439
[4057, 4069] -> 0.09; 0.642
